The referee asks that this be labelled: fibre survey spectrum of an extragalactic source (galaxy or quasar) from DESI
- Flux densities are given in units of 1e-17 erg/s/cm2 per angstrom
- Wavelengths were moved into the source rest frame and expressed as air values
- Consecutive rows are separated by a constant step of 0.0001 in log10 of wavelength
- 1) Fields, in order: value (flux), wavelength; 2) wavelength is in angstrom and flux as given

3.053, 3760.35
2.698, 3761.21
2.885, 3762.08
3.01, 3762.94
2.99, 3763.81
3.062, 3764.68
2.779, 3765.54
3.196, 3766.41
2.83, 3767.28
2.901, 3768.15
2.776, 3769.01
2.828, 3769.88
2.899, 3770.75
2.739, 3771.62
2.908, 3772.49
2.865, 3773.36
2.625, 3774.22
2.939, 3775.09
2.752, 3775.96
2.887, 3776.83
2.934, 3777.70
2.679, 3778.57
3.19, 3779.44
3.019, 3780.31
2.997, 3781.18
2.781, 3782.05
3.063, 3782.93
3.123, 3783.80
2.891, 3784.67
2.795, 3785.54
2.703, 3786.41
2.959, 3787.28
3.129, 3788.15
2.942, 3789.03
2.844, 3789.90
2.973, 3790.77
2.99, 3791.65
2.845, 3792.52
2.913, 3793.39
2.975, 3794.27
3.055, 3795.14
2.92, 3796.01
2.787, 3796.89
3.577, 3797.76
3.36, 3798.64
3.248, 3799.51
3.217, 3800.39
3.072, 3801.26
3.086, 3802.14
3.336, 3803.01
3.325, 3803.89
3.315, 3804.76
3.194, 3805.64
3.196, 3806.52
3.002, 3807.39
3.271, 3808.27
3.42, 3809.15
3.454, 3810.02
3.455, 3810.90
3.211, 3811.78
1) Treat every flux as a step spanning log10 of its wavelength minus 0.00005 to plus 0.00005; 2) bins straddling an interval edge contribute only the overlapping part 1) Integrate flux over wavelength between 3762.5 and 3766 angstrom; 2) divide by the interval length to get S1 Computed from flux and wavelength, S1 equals 2.96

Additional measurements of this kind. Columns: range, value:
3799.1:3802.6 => 3.16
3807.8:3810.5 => 3.38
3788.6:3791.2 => 2.93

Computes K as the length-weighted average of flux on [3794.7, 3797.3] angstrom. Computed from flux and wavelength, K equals 2.92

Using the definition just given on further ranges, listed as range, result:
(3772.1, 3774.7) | 2.81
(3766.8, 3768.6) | 2.88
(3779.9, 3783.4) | 2.96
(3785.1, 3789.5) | 2.91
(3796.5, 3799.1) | 3.25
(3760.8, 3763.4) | 2.87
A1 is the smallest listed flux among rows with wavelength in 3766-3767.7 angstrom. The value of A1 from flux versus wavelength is 2.83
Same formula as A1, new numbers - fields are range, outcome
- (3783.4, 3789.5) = 2.703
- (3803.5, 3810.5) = 3.002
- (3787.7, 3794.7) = 2.844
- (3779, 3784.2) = 2.781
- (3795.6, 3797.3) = 2.787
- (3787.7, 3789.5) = 2.942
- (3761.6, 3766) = 2.779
